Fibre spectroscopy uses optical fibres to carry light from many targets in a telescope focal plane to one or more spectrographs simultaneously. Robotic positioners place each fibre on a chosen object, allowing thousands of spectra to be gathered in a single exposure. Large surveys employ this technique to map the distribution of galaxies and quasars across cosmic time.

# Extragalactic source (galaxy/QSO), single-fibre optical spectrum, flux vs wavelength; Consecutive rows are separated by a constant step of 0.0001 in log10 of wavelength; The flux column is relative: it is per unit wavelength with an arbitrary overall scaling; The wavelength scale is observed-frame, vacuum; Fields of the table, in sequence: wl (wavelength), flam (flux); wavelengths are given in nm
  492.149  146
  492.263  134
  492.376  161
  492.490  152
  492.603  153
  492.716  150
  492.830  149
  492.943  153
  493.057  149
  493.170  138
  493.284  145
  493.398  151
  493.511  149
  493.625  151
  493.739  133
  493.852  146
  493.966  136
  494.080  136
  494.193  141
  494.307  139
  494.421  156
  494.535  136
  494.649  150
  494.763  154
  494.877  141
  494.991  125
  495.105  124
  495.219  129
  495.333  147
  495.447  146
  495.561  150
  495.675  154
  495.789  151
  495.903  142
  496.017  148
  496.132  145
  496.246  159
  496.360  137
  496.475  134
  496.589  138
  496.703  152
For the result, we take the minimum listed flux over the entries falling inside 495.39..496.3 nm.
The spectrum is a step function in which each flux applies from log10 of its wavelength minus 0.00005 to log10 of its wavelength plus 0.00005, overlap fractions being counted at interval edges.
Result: 142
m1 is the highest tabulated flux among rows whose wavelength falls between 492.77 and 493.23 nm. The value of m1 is 153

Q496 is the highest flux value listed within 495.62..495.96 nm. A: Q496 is 154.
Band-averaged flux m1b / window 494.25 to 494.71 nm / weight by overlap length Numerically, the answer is 145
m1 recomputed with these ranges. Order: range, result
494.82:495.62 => 150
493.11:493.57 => 151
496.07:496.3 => 159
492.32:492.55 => 161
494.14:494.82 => 156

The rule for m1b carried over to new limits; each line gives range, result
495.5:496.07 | 149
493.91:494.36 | 138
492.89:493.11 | 151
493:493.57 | 146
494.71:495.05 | 140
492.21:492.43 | 148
